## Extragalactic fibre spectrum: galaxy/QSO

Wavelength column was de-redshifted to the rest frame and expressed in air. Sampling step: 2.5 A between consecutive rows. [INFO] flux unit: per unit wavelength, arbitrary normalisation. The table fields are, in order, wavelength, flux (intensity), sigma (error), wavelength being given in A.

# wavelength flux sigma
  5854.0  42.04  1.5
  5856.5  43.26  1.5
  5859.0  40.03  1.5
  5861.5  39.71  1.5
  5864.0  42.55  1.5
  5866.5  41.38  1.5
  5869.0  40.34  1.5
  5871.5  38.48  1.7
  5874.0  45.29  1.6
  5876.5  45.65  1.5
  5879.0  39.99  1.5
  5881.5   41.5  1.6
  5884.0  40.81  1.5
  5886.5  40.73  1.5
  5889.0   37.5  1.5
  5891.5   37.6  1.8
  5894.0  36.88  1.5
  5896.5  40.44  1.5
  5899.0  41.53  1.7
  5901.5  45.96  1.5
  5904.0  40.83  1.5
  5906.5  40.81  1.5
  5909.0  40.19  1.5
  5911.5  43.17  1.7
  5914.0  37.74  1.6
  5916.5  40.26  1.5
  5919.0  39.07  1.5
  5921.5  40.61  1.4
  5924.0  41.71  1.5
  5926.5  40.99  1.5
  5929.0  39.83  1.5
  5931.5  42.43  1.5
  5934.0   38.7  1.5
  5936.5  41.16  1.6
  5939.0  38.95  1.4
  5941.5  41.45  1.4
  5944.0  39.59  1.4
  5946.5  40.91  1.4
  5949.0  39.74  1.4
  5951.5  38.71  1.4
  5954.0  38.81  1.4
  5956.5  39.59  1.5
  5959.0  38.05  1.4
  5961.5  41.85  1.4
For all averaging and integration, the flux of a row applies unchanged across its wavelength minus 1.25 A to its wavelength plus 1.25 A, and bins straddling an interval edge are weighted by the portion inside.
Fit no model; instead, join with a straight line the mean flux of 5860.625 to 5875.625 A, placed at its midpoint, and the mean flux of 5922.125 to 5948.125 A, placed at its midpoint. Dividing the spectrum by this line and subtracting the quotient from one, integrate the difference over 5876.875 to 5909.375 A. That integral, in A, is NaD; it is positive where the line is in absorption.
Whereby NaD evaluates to 0.5 A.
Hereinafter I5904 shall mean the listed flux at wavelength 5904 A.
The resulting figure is 40.83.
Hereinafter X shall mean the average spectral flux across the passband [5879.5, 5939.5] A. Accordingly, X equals 40.4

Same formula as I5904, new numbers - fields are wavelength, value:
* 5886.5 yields 40.73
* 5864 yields 42.55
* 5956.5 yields 39.59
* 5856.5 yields 43.26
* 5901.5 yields 45.96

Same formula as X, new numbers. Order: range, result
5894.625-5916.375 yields 41.2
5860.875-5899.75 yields 40.7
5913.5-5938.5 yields 40.3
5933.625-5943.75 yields 40.1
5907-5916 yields 40.4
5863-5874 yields 41.2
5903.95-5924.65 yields 40.4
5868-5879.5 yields 42.1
